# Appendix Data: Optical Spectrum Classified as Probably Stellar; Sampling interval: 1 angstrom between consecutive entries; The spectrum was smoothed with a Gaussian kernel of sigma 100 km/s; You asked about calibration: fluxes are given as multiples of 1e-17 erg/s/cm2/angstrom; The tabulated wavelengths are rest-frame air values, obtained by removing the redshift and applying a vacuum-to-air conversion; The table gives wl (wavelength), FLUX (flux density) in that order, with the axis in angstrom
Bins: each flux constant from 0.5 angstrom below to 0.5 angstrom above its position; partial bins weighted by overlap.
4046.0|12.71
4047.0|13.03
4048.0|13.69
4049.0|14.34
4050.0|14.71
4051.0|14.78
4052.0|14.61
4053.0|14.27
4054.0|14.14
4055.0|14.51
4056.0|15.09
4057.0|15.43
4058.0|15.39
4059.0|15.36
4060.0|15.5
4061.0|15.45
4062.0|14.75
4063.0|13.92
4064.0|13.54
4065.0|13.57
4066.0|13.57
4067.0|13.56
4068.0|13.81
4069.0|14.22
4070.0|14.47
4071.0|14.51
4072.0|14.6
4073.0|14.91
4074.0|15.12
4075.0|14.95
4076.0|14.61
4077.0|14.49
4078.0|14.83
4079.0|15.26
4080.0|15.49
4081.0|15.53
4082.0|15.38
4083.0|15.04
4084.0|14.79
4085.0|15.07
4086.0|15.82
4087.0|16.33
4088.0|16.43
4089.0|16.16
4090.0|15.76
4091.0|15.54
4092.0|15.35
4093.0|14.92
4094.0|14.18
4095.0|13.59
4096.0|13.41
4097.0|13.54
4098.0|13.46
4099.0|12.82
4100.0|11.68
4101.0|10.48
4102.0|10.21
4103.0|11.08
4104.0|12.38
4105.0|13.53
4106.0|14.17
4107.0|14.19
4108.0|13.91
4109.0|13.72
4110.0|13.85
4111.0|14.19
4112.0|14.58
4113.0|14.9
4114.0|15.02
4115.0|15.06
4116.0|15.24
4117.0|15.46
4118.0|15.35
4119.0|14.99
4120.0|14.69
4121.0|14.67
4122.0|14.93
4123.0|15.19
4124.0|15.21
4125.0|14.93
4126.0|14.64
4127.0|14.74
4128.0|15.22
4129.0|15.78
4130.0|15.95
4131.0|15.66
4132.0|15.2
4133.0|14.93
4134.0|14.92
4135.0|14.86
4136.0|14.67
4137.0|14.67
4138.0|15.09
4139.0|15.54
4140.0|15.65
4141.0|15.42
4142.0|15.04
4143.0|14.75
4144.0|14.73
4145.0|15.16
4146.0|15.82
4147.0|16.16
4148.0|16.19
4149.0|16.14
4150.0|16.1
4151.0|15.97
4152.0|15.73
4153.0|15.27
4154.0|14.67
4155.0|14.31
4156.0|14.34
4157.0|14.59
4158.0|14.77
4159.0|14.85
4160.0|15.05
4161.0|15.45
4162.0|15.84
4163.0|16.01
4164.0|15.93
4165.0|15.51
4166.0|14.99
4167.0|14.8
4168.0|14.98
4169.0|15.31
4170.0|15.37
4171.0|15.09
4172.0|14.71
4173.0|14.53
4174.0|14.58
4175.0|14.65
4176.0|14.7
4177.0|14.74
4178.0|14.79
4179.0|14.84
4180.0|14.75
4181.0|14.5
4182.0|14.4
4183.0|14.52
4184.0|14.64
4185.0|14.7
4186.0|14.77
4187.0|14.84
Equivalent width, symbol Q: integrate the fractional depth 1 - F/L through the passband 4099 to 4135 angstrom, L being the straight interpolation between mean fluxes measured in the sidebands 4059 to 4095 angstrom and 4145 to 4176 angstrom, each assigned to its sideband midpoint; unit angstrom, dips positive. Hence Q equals 1.84 angstrom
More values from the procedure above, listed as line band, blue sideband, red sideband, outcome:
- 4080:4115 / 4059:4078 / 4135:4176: 1.24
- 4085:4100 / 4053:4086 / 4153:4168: 0.10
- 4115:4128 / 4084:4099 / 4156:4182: -0.07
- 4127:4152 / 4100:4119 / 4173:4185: -2.26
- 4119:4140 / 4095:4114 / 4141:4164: -1.16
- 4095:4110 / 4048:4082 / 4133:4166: 2.12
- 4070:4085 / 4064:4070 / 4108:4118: -1.03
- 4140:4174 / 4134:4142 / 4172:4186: -0.82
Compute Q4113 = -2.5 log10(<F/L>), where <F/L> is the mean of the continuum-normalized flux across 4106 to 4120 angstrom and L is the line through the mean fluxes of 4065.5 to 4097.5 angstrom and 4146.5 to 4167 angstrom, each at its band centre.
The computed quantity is 0.03 mag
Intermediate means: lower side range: 14.9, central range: 14.6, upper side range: 15.4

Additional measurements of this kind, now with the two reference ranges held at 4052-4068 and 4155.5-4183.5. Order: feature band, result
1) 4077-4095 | -0.05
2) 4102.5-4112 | 0.09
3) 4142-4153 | -0.05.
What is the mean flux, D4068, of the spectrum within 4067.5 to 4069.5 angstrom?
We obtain 14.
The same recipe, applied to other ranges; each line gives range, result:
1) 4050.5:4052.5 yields 14.7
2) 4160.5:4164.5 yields 15.8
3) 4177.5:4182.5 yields 14.7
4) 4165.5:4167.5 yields 14.9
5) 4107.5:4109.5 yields 13.8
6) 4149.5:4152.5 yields 15.9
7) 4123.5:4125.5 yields 15.1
